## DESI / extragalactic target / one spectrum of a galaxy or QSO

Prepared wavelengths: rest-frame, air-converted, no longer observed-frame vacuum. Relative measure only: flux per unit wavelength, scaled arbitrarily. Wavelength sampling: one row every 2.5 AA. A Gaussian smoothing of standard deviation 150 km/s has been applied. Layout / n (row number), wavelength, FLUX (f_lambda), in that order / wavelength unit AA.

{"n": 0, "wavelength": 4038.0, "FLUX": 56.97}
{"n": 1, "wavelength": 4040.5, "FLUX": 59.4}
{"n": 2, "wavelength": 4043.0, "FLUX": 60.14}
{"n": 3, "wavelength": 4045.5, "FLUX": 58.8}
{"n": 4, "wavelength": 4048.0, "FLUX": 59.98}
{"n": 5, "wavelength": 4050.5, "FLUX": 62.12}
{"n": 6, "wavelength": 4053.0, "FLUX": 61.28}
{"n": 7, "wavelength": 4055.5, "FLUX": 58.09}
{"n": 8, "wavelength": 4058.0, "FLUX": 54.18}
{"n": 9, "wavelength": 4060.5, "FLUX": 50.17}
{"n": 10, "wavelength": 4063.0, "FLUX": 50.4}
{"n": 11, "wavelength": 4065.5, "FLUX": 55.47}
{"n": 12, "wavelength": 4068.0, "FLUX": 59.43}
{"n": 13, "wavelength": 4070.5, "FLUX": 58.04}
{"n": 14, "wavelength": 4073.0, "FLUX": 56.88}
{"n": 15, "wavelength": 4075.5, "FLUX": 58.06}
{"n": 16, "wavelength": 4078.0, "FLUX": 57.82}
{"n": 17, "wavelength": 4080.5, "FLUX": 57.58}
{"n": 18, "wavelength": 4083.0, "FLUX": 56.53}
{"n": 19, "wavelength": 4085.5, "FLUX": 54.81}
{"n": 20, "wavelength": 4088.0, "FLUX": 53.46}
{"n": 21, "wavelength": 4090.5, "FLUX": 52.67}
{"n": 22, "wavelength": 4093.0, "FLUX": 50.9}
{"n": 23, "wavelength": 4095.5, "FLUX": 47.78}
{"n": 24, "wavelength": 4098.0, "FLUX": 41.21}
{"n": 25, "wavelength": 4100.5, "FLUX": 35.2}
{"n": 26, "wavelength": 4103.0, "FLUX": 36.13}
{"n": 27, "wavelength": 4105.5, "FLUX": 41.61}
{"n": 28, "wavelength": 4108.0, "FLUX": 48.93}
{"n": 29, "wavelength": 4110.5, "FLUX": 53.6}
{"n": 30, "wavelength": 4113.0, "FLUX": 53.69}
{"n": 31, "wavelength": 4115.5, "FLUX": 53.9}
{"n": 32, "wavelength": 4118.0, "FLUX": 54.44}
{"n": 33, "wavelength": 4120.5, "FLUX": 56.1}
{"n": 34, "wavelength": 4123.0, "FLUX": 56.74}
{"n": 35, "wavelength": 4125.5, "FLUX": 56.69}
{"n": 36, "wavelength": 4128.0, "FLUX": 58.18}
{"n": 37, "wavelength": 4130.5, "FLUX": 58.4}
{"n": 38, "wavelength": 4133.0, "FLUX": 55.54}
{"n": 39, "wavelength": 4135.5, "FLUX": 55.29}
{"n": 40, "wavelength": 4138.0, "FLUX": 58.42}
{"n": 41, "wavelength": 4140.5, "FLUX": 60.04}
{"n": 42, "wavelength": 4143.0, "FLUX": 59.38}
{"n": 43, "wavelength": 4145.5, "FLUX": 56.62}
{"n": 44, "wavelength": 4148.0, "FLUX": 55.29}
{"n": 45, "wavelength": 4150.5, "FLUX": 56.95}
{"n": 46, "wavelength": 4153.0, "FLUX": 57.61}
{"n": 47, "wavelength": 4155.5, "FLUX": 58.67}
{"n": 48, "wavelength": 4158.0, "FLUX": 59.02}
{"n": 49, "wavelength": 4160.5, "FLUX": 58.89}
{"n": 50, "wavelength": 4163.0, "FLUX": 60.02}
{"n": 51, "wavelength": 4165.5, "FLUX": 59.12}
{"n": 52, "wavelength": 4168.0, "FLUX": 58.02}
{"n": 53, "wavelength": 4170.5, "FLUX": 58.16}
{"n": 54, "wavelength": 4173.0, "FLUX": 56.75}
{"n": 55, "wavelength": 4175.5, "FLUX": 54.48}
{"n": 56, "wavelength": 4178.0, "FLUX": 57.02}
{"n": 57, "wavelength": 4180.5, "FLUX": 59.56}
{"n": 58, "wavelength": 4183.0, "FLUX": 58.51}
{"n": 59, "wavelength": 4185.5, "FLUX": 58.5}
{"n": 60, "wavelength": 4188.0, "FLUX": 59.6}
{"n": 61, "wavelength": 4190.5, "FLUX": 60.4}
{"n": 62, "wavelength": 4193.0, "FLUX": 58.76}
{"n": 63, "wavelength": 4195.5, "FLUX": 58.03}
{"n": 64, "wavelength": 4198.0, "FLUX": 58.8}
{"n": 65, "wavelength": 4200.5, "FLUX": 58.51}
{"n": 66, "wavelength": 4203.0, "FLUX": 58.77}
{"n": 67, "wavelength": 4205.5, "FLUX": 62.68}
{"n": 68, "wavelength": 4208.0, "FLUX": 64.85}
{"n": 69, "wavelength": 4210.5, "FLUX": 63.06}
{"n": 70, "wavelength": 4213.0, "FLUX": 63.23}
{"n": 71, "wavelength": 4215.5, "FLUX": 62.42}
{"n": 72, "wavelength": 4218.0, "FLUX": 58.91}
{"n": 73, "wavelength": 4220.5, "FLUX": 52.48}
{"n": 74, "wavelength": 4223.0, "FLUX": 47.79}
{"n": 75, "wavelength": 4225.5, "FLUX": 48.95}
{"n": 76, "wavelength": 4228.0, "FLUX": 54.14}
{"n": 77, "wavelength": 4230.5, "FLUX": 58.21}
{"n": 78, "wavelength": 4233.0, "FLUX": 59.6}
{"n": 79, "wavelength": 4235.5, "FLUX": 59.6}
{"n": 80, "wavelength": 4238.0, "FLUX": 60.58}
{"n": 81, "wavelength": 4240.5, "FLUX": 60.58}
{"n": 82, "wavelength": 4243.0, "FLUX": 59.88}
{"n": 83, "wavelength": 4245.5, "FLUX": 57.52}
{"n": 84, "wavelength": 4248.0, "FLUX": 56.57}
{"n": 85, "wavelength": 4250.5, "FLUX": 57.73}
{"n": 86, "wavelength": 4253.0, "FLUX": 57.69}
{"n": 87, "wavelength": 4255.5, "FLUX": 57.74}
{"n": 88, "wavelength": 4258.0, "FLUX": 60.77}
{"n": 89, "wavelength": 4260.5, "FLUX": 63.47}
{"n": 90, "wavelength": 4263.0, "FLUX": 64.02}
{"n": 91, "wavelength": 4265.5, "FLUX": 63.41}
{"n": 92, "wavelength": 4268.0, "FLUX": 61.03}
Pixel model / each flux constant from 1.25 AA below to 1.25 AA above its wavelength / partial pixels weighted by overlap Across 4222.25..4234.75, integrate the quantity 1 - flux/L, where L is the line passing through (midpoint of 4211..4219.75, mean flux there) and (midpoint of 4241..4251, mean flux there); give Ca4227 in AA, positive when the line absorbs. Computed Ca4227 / 1.2 AA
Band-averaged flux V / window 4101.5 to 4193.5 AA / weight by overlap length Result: 56.1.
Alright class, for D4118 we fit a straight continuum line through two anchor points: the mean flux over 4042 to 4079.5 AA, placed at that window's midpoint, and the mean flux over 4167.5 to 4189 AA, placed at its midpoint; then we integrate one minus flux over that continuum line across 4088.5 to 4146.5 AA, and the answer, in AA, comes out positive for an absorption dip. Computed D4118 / 5.4 AA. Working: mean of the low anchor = 57.4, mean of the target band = 52.2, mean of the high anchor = 57.8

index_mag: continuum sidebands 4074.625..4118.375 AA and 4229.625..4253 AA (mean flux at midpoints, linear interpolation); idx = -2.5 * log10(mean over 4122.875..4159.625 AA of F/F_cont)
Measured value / -0.09 mag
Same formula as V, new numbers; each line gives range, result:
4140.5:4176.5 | 57.9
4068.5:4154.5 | 53.7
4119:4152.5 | 57.2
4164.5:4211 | 59.1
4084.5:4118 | 48.2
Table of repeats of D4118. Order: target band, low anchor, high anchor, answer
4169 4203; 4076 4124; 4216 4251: -2.28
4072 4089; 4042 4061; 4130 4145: 0.49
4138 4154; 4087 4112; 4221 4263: -2.51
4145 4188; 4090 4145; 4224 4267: -2.56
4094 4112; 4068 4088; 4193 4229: 4.24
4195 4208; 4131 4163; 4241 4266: -0.26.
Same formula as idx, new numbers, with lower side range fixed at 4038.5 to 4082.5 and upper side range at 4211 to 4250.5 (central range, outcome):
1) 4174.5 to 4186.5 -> -0.003 mag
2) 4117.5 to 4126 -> 0.027 mag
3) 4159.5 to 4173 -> -0.022 mag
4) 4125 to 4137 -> 0.012 mag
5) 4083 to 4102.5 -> 0.194 mag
